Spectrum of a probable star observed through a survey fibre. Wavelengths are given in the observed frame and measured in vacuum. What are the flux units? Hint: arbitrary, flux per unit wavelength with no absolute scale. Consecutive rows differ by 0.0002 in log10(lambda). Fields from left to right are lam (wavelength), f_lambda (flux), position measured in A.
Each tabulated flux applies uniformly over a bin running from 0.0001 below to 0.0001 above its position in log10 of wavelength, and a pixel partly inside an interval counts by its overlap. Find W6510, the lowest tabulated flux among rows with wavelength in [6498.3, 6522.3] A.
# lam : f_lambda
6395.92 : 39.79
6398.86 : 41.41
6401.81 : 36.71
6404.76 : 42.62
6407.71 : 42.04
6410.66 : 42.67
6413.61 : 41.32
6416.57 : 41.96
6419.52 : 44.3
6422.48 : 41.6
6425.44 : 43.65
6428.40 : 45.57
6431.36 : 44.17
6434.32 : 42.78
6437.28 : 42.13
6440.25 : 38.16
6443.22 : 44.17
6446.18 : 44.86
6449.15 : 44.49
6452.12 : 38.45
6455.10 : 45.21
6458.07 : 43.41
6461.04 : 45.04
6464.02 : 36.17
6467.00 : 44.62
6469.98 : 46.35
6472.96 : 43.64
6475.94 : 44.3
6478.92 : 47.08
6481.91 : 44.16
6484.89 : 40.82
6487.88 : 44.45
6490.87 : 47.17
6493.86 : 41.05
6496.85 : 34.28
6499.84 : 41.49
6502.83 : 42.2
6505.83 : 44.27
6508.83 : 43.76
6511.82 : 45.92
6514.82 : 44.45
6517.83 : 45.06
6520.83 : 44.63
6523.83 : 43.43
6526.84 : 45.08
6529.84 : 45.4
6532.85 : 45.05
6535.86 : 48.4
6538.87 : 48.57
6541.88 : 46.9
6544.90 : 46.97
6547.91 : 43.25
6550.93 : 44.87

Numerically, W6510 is 41.49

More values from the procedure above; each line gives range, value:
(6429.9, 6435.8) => 42.78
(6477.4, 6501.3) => 34.28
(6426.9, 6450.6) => 38.16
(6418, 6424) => 41.6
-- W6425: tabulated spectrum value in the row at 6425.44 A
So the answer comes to 43.65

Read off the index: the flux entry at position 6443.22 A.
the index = 44.17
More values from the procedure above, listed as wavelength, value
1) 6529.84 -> 45.4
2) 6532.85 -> 45.05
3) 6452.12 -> 38.45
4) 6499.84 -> 41.49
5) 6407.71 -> 42.04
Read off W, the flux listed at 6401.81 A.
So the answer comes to 36.71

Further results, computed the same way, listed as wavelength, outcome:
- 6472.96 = 43.64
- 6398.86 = 41.41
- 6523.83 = 43.43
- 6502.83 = 42.2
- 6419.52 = 44.3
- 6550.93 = 44.87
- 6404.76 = 42.62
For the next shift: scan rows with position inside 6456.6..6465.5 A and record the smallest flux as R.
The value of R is 36.17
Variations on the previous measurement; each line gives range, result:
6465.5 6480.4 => 43.64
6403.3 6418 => 41.32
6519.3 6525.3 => 43.43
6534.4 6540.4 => 48.4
